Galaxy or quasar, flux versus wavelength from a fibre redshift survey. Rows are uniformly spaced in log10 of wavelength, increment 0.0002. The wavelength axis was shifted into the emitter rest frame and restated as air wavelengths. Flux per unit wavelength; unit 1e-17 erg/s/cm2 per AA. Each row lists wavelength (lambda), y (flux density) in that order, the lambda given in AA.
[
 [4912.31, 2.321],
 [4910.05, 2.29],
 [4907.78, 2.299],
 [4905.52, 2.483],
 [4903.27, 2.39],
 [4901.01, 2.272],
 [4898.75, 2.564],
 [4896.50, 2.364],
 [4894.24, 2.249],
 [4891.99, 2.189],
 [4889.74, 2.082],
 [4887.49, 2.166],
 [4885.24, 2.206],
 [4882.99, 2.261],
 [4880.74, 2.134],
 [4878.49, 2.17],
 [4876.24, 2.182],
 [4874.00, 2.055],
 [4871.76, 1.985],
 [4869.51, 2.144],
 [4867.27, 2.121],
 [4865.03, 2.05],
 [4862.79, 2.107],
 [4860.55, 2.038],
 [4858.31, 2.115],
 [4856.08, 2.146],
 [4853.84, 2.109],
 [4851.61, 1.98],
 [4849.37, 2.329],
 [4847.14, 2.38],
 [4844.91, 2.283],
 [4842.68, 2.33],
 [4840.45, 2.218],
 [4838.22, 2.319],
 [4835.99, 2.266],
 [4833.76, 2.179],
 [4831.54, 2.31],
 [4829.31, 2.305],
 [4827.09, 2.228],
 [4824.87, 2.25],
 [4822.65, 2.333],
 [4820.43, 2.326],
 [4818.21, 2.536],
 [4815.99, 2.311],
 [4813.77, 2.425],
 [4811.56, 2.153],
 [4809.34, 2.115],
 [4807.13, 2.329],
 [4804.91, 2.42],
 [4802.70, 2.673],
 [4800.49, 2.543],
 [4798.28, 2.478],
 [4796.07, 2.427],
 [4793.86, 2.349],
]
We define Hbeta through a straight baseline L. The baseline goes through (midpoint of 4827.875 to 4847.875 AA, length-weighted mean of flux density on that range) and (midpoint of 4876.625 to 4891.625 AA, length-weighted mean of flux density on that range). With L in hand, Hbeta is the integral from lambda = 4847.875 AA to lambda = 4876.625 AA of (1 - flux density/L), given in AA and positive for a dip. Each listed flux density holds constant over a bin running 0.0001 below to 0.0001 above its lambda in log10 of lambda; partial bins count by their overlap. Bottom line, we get 1.53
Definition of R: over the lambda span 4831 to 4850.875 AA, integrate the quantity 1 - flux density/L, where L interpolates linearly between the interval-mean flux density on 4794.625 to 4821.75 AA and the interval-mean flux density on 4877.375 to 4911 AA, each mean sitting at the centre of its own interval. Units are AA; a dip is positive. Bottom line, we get 0.54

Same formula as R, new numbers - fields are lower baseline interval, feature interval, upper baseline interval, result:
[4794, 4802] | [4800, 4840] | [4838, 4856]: 0.64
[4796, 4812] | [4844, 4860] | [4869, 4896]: 0.47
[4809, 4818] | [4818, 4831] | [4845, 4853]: -0.24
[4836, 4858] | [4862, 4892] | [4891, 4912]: 2.13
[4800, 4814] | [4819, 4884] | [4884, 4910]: 3.84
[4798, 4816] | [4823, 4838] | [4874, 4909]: 0.54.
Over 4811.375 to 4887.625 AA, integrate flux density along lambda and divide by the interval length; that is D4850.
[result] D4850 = 2.21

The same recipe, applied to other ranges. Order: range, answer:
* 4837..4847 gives 2.3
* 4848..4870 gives 2.12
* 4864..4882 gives 2.11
